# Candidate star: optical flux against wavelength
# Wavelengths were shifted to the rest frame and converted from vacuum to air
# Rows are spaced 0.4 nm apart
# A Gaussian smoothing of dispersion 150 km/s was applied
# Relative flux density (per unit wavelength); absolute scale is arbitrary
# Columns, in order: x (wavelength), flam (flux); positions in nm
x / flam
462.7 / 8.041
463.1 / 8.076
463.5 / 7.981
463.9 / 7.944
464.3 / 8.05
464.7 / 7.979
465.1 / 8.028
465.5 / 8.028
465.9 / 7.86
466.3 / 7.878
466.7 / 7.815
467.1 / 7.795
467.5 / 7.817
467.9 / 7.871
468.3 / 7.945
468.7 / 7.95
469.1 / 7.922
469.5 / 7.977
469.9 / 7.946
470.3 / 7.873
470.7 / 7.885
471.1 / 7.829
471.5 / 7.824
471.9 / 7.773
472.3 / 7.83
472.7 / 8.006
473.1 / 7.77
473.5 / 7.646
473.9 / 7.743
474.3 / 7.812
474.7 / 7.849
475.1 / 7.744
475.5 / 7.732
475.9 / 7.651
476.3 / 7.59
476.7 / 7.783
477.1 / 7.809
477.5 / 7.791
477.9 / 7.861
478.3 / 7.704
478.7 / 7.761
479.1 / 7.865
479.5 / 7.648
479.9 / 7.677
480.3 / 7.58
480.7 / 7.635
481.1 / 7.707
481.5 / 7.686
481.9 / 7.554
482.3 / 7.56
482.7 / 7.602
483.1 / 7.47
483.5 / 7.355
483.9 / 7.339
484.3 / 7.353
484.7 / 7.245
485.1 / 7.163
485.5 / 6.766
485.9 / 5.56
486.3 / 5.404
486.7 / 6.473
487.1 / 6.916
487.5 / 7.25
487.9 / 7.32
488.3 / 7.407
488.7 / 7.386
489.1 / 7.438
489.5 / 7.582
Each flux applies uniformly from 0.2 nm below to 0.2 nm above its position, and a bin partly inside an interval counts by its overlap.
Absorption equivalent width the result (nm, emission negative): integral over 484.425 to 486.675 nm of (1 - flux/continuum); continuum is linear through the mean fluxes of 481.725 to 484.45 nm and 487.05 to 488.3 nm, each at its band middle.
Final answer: 0.27 nm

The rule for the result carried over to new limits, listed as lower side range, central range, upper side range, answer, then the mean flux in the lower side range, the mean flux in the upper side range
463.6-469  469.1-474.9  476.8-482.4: -0.010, 7.92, 7.71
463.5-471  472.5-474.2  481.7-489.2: -0.034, 7.92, 7.08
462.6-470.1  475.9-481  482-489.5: -0.221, 7.94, 7.08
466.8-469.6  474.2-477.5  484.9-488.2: -0.171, 7.89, 6.63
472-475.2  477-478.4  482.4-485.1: -0.030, 7.8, 7.38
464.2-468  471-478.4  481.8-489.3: -0.232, 7.91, 7.08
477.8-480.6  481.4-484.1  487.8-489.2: 0.032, 7.72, 7.39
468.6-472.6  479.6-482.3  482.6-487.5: -0.175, 7.88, 6.89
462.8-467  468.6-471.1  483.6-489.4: -0.061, 7.96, 6.95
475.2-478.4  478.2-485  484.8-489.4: -0.222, 7.74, 6.85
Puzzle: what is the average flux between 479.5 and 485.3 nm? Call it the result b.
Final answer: 7.5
